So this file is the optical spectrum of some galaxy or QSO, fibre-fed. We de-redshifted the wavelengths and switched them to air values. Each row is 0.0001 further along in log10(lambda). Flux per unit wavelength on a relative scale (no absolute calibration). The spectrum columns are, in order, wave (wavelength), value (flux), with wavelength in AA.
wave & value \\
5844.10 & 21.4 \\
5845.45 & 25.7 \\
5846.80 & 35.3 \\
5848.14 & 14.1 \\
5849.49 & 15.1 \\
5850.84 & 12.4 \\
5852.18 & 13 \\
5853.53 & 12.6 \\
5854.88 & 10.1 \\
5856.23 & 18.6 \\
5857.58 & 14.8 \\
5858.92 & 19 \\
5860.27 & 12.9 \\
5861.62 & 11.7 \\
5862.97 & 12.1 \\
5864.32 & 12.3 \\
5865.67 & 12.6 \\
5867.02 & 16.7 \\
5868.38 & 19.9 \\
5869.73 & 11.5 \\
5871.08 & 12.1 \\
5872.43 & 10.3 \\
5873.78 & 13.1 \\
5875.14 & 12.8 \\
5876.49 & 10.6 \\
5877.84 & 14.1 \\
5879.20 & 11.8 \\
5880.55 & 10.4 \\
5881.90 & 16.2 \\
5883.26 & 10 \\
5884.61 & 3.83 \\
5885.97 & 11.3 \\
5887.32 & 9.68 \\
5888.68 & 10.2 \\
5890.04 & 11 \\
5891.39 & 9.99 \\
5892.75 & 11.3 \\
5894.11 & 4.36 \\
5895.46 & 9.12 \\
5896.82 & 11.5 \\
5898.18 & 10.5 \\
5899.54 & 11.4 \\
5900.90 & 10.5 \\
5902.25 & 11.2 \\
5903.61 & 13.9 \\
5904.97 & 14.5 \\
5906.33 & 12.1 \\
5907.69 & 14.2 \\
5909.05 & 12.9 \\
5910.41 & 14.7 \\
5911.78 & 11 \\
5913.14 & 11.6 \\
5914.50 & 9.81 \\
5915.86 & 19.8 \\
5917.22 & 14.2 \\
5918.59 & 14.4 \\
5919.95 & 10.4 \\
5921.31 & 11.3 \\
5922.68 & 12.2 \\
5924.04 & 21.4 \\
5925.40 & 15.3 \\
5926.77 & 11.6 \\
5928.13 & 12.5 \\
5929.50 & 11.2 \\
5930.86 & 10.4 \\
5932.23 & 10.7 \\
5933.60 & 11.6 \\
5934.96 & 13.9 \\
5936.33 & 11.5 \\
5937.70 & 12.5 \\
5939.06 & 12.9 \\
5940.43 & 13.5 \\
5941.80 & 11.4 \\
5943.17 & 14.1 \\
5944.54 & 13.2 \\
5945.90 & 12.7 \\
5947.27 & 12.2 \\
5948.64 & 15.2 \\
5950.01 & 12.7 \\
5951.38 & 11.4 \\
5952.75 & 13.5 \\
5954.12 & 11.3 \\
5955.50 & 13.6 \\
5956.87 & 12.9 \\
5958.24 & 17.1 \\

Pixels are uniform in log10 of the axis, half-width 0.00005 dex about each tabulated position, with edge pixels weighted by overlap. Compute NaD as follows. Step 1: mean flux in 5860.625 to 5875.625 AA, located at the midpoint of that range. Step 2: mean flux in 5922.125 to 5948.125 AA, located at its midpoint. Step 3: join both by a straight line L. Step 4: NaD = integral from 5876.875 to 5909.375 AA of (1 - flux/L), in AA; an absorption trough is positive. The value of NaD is 5.0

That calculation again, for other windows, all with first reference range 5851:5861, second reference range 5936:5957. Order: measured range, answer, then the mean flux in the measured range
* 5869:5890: 4.1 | 11.2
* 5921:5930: -0.4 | 13.8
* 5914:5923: 0.0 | 13.3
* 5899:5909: 0.7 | 12.6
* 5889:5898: 2.7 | 9.62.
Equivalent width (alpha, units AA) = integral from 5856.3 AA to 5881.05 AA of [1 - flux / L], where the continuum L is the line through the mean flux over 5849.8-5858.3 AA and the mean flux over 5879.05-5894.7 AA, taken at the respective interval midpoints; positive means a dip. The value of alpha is -2.8 AA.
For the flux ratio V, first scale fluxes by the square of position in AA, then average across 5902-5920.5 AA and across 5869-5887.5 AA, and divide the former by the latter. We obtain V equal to 1.18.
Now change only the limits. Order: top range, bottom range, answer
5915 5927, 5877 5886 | 1.33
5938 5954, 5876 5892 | 1.23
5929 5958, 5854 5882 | 0.96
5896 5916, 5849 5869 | 0.89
